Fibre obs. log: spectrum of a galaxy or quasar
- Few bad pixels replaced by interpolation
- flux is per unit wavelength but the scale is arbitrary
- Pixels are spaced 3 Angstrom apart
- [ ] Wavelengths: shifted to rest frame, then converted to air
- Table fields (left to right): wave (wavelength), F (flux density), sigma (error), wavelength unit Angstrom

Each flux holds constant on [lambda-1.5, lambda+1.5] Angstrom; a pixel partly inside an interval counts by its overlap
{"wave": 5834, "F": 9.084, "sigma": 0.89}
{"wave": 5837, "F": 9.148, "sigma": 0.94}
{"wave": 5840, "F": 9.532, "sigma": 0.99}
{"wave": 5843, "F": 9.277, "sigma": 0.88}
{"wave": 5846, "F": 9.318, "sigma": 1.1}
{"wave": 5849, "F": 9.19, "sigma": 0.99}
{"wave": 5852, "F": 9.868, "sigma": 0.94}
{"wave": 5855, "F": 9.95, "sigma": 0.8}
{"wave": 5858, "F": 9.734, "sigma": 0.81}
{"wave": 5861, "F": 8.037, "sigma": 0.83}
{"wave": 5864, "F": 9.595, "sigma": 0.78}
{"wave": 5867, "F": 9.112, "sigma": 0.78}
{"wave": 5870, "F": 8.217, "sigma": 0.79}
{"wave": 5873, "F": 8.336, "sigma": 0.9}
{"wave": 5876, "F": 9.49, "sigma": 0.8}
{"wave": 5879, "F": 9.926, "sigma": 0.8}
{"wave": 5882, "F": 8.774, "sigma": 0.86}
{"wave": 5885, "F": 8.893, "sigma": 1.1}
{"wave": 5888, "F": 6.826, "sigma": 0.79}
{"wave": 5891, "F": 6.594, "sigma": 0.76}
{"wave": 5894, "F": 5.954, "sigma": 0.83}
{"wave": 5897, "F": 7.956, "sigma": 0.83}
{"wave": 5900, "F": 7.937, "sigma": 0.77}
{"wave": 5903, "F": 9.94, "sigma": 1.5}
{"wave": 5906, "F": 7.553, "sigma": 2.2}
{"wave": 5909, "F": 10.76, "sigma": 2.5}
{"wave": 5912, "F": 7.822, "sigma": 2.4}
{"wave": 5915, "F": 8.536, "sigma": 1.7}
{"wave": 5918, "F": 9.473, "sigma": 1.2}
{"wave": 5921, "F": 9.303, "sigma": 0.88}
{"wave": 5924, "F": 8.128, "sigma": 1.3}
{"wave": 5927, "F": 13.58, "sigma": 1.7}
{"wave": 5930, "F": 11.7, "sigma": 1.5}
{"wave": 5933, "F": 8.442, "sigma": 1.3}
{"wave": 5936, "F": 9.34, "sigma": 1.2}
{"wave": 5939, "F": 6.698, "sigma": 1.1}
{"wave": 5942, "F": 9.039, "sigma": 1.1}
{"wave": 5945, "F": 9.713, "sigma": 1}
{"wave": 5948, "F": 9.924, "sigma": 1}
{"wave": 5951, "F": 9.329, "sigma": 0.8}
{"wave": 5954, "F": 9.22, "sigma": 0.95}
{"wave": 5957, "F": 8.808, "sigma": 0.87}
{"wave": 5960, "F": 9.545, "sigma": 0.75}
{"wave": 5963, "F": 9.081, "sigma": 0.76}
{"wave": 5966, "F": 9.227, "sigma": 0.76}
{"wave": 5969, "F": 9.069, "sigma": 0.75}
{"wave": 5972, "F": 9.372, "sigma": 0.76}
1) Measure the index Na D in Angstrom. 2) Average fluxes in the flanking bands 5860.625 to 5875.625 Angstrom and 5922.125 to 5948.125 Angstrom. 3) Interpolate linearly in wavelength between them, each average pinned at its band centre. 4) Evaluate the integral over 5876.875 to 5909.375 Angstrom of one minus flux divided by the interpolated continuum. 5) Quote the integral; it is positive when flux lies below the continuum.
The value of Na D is 3.1 Angstrom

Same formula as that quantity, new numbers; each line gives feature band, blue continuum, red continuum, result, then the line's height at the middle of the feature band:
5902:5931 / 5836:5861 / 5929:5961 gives -1.2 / 9.27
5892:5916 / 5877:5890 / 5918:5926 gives 1.7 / 8.88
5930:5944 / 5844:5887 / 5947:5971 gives 0.7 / 9.24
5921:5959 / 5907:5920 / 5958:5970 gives -1.4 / 9.16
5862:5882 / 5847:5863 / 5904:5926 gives 0.4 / 9.24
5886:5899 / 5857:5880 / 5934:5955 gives 3.0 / 9.02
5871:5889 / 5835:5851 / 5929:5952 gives 1.0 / 9.27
